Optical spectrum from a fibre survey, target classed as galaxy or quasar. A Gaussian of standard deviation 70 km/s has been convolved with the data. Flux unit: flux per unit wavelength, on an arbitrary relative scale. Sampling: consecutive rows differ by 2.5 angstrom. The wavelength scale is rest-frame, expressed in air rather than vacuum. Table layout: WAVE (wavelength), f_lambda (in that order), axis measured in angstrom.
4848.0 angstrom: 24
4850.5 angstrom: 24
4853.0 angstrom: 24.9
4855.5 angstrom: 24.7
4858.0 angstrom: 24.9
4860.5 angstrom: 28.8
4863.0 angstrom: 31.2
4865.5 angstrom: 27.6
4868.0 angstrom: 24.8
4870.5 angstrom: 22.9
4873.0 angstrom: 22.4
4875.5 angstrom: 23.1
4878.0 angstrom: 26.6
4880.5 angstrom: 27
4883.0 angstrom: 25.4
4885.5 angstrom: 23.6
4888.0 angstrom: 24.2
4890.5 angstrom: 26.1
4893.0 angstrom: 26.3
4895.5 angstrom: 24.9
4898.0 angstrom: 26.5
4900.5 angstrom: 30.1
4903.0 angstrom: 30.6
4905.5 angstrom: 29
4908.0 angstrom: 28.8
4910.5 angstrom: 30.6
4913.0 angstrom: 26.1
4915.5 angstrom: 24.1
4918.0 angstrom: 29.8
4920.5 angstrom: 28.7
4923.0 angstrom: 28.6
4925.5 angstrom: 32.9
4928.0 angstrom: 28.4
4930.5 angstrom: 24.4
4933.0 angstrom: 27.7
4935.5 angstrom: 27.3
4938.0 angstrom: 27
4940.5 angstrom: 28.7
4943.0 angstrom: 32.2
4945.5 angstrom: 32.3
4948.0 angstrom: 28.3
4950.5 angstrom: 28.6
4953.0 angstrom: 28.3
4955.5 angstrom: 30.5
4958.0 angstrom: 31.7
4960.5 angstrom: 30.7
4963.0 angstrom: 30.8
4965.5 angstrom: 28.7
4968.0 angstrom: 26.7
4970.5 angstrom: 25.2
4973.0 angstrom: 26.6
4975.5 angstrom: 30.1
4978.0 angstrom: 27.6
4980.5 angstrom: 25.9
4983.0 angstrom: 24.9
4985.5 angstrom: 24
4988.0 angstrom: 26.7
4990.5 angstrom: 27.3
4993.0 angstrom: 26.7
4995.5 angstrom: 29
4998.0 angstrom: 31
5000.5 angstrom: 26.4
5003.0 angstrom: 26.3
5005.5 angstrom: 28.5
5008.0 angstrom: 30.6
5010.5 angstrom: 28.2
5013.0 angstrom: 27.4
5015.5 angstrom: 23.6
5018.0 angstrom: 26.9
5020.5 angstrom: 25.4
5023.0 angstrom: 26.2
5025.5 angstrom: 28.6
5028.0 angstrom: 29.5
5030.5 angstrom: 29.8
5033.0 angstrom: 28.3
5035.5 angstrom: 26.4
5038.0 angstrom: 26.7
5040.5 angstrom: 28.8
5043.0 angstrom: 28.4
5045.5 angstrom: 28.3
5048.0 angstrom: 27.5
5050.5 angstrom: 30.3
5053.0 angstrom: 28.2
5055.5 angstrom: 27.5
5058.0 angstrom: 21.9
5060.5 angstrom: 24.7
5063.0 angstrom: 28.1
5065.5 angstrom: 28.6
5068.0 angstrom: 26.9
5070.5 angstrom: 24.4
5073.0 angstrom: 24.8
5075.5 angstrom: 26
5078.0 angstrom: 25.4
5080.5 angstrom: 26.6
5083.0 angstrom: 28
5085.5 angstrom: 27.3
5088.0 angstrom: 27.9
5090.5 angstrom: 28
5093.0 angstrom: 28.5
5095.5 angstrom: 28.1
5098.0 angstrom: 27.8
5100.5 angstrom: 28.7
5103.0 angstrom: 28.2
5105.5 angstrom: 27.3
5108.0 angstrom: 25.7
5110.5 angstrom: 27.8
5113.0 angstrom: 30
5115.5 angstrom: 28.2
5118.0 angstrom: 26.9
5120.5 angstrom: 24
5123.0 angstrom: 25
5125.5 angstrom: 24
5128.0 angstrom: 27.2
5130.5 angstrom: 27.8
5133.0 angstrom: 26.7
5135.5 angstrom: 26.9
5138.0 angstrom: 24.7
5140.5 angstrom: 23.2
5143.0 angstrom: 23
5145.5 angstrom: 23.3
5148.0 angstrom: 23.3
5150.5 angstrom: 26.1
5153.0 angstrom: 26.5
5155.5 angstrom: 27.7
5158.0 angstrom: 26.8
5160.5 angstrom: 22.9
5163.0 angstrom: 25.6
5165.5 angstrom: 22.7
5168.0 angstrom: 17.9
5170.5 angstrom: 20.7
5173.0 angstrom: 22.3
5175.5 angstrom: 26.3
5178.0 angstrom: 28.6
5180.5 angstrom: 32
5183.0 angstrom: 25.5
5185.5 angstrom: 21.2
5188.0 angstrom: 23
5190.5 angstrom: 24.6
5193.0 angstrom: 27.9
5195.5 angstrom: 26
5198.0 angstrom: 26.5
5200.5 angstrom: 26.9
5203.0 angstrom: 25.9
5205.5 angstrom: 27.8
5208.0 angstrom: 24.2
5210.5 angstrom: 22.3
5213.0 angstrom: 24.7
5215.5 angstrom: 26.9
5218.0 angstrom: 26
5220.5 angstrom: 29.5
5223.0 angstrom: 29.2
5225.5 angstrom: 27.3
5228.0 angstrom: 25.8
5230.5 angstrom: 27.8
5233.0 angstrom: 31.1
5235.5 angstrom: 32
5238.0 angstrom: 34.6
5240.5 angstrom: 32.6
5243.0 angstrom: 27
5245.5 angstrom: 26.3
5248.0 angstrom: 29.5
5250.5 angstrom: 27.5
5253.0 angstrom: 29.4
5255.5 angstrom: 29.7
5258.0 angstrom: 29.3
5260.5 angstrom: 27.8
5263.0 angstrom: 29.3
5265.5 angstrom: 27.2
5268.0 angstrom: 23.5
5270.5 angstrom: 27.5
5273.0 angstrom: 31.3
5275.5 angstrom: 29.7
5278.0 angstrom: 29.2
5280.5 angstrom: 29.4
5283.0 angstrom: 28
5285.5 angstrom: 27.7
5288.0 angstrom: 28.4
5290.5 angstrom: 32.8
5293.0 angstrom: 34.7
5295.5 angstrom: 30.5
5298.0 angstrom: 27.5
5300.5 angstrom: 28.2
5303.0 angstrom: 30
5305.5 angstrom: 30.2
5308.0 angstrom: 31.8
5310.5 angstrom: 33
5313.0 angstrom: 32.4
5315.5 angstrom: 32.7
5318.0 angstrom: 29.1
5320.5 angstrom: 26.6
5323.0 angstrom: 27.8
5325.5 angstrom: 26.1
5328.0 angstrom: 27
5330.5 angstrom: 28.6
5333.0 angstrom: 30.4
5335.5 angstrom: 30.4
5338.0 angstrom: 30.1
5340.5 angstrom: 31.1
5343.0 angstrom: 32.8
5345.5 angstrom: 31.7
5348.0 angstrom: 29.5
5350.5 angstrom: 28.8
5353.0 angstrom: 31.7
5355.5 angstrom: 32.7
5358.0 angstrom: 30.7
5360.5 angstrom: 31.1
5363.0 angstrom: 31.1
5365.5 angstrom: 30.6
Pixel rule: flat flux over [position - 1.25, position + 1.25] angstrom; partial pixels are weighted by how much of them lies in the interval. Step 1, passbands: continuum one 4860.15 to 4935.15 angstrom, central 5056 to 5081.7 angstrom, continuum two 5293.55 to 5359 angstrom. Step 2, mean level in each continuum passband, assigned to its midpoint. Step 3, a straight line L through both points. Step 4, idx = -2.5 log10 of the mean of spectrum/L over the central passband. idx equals 0.10 mag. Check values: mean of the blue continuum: 27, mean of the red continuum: 30.1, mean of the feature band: 25.8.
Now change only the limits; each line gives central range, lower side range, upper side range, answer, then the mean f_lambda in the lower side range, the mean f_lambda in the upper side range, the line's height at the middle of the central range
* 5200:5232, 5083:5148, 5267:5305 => 0.067 mag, 26.6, 29.3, 28.2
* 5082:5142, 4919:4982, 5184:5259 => 0.038 mag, 28.7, 27.4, 27.9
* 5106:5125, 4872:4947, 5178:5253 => 0.027 mag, 27.5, 27.4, 27.4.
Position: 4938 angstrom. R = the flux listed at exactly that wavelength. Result 27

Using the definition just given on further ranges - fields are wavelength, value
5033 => 28.3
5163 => 25.6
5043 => 28.4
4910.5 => 30.6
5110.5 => 27.8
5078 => 25.4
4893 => 26.3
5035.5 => 26.4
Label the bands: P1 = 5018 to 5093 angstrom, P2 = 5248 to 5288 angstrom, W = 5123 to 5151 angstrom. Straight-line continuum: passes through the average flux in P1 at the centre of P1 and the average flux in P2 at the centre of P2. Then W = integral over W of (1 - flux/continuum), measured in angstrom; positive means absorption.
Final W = 2.6 angstrom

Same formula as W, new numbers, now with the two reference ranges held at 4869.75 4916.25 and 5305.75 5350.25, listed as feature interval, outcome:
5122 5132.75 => 0.8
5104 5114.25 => 0.2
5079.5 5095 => 0.1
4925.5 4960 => -3.0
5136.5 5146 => 1.6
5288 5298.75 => -0.5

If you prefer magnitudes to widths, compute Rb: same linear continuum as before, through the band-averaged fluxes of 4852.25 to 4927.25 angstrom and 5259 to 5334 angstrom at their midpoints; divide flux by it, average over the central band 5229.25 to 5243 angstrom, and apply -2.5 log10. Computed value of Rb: -0.08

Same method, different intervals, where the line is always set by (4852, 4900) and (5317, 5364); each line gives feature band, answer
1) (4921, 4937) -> -0.08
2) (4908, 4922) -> -0.08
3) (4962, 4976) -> -0.05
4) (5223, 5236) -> 0.01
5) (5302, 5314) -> -0.07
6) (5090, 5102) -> -0.02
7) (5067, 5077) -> 0.08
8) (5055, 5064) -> 0.08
